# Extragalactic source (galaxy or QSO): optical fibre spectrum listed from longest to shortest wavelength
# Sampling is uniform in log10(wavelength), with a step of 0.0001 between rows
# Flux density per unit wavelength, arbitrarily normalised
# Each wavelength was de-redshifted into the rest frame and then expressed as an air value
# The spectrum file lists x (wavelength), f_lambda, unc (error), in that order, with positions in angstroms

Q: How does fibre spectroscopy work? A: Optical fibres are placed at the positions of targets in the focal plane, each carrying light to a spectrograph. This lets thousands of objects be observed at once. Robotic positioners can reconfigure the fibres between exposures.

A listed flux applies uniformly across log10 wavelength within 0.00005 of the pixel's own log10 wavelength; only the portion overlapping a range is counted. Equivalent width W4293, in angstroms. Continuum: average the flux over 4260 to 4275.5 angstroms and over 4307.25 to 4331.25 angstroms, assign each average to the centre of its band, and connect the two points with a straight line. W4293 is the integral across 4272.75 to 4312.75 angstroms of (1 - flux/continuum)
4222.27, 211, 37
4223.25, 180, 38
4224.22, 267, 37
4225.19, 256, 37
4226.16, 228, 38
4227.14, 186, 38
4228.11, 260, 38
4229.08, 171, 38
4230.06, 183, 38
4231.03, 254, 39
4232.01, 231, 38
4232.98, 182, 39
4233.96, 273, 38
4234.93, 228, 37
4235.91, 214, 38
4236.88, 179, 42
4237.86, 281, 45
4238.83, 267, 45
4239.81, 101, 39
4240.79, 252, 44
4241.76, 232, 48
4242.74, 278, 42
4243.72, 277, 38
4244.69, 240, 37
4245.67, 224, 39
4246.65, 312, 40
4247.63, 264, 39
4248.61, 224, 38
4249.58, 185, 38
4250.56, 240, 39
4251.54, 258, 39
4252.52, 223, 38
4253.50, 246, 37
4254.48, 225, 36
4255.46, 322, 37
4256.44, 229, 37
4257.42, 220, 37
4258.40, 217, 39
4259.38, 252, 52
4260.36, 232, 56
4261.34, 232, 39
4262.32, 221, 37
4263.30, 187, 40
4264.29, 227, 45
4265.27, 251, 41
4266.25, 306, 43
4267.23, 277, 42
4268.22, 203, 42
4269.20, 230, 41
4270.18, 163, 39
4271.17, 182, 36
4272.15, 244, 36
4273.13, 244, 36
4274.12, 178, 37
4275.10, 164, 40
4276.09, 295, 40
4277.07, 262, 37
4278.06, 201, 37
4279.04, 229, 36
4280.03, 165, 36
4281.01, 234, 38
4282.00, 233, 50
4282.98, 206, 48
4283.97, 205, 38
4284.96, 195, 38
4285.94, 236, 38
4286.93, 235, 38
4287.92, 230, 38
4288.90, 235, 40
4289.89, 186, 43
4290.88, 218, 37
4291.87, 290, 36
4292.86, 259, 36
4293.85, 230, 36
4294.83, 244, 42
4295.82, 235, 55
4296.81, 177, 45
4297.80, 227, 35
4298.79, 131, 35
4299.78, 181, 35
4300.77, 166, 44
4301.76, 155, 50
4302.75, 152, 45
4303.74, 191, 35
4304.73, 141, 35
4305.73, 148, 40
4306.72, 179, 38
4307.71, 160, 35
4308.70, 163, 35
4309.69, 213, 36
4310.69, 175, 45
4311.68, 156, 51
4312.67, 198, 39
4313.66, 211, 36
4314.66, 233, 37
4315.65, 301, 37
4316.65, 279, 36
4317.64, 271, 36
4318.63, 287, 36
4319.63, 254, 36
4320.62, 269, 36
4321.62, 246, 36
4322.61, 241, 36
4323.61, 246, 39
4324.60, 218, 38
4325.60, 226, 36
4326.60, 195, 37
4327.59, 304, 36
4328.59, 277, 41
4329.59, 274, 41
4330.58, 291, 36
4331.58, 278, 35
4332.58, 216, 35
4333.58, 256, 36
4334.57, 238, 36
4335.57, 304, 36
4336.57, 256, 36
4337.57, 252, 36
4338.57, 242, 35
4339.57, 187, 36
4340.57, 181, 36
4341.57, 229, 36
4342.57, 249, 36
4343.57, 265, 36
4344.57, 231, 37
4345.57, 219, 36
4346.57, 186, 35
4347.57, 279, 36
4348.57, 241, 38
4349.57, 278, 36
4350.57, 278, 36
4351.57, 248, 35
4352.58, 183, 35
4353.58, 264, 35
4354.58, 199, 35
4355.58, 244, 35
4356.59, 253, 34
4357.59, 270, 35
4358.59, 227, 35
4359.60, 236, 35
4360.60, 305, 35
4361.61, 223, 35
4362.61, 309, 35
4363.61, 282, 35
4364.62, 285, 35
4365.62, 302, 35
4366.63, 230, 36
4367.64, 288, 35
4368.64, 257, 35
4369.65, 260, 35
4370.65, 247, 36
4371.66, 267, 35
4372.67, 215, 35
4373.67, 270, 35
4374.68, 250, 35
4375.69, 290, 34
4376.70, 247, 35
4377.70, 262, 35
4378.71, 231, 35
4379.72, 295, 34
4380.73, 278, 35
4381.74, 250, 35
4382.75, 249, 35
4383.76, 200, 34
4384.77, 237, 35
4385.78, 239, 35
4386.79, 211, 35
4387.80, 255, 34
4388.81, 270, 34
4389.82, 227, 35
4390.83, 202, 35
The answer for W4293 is 4.5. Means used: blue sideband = 222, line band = 203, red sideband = 237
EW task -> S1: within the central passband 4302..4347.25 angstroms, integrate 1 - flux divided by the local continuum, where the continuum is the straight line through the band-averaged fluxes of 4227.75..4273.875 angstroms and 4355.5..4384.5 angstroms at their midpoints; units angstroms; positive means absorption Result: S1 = 3.8 angstroms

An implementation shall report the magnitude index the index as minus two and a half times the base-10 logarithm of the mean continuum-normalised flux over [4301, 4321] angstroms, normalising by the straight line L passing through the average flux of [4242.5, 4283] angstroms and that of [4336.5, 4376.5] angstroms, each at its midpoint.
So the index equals 0.174 mag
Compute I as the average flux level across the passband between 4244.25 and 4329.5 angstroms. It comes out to 224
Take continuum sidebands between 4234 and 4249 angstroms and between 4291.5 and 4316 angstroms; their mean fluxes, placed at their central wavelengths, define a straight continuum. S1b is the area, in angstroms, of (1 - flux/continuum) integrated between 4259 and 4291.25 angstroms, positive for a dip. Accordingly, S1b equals -1.1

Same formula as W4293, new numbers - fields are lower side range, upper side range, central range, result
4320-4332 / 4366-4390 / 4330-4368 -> 0.5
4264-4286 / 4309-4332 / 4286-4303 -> 1.6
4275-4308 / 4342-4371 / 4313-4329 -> -1.8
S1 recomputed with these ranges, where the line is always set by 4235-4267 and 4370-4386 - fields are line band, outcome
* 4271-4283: 1.1 angstroms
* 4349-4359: 0.2 angstroms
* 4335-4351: 0.4 angstroms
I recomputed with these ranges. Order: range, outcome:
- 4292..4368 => 233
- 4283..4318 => 206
